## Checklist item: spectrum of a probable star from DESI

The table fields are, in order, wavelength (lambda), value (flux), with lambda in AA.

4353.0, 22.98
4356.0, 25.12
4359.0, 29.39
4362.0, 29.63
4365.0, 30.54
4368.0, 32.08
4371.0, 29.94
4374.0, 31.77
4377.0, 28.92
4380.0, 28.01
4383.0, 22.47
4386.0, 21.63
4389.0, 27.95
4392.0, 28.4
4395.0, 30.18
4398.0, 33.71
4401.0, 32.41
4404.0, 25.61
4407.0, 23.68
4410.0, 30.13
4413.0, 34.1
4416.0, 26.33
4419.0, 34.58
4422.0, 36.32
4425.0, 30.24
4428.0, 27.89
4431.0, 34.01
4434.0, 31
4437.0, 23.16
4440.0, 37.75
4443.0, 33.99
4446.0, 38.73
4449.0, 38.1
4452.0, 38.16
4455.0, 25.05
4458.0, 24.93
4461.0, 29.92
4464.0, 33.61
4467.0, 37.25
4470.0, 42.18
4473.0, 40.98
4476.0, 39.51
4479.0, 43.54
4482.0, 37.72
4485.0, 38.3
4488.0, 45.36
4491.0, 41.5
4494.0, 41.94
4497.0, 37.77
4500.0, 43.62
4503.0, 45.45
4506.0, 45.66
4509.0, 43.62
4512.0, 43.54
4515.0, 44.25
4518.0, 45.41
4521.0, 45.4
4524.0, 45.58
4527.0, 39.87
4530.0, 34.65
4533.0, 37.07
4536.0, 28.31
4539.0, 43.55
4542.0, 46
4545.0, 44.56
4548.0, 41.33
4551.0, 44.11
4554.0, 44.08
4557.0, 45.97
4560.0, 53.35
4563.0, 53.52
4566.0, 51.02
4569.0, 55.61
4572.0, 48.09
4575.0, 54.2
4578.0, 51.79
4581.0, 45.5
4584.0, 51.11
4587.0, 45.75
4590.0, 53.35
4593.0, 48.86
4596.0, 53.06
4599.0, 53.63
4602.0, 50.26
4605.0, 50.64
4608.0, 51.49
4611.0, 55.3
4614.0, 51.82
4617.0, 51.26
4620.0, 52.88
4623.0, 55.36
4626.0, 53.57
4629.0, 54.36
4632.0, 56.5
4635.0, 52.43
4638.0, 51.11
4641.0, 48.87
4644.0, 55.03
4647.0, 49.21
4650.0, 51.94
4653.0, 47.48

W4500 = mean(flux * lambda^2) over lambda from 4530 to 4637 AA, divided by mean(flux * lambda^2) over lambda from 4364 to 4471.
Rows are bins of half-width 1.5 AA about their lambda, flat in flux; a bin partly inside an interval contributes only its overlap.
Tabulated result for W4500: 1.7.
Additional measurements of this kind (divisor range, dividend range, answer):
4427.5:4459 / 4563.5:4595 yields 1.67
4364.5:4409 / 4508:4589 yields 1.72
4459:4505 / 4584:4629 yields 1.38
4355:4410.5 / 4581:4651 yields 2.02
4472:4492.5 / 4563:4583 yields 1.30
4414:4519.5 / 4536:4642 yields 1.42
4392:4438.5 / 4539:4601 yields 1.75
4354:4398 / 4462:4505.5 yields 1.50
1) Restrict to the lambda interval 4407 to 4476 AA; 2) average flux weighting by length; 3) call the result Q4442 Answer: 33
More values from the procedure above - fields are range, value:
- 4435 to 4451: 34.4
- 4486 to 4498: 41.7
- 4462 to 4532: 41.5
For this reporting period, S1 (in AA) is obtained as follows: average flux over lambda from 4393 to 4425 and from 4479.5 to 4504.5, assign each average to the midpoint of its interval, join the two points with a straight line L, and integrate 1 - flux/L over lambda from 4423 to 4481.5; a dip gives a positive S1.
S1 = 3.37 AA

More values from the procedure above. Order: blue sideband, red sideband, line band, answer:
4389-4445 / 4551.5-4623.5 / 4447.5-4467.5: 1.88 AA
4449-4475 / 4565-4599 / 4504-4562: 1.27 AA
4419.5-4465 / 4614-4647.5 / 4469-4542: -4.78 AA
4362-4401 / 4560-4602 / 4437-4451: 0.11 AA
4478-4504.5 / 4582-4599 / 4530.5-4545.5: 2.18 AA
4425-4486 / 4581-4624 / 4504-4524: -1.64 AA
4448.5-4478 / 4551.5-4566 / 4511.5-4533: 0.67 AA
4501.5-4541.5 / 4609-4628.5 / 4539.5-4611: -1.92 AA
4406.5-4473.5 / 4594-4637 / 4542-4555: 0.41 AA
